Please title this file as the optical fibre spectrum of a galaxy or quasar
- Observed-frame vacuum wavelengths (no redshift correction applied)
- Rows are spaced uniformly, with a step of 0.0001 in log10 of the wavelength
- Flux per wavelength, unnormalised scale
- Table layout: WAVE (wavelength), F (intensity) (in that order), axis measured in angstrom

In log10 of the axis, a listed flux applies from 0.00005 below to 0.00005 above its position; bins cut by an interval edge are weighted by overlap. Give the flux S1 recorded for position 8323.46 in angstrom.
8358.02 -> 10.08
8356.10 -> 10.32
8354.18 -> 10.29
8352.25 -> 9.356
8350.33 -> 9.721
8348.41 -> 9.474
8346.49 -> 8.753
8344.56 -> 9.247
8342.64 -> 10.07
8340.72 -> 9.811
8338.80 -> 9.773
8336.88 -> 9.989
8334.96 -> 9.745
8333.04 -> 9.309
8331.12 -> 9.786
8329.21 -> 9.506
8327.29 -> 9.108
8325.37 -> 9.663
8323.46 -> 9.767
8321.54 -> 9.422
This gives 9.767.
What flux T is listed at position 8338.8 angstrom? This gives 9.773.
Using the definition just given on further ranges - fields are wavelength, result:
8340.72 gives 9.811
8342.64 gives 10.07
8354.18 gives 10.29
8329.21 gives 9.506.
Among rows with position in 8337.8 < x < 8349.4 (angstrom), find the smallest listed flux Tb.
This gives 8.753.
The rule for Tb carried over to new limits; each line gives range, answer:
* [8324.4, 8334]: 9.108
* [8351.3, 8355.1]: 9.356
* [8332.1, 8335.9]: 9.309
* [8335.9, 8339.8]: 9.773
